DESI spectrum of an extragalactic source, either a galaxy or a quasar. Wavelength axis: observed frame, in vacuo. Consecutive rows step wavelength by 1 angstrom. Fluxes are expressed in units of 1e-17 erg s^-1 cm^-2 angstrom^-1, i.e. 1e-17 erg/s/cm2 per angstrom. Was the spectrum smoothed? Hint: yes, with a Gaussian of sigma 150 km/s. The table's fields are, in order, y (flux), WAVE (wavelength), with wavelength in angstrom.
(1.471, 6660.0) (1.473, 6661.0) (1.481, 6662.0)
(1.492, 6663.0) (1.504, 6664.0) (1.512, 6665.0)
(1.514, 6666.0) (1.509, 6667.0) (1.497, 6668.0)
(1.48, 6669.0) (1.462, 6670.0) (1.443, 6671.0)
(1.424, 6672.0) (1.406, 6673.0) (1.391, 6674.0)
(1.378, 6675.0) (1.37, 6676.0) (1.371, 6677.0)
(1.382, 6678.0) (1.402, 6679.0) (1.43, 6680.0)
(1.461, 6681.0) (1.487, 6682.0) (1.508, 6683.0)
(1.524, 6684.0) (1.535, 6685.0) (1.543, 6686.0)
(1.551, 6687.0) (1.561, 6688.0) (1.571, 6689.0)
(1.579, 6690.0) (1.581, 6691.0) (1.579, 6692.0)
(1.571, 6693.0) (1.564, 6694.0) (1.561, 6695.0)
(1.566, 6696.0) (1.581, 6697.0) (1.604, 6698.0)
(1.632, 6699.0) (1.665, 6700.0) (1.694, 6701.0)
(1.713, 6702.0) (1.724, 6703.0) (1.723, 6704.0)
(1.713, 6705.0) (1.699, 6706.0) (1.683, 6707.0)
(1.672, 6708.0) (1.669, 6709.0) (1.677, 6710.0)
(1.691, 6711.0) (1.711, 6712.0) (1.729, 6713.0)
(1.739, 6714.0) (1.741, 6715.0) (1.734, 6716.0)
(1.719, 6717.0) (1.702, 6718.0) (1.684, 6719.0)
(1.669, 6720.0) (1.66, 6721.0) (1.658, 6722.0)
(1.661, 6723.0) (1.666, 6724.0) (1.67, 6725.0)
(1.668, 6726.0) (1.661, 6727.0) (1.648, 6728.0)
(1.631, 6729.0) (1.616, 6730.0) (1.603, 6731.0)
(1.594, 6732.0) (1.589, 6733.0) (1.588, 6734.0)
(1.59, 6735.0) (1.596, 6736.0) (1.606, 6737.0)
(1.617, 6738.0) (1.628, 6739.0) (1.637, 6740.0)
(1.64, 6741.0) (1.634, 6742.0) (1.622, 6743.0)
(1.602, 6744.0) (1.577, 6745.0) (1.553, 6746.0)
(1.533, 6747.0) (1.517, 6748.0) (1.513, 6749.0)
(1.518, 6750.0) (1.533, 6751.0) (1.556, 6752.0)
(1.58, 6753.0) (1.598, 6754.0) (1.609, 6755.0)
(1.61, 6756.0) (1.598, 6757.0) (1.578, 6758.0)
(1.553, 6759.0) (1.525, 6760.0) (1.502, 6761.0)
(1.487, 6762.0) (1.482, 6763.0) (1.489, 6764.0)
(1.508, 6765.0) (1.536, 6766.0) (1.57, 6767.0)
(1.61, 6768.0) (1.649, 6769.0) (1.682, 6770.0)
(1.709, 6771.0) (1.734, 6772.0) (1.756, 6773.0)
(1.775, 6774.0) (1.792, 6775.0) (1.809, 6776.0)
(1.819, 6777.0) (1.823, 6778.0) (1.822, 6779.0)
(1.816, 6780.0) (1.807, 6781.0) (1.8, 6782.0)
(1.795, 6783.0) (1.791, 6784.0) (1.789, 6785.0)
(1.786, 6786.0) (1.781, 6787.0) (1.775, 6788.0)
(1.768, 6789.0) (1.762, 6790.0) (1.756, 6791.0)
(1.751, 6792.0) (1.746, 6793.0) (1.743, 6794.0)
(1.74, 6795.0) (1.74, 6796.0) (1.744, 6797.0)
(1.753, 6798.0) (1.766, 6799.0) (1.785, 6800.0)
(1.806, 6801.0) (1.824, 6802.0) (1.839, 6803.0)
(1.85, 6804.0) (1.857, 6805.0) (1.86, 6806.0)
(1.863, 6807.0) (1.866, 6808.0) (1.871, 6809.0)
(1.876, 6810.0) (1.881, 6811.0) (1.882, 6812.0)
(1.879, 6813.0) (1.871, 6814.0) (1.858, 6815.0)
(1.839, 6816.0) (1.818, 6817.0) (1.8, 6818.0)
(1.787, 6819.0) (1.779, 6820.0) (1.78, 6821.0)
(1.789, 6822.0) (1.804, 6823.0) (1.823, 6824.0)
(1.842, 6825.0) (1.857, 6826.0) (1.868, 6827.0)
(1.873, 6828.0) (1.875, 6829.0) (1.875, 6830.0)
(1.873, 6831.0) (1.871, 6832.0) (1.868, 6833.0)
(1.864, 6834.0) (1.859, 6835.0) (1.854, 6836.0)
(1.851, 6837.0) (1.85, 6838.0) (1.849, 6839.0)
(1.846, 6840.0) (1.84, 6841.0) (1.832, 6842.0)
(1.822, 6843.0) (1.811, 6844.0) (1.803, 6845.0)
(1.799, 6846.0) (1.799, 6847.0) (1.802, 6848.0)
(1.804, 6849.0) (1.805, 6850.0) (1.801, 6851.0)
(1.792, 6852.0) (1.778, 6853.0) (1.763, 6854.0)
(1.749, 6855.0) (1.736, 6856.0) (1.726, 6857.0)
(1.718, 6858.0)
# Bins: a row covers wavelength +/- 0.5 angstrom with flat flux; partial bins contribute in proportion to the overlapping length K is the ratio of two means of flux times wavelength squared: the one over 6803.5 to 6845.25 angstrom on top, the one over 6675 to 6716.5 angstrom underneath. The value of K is 1.20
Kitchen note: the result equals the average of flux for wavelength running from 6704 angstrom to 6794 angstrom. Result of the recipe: 1.66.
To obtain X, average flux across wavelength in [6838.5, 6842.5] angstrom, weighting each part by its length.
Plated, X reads 1.84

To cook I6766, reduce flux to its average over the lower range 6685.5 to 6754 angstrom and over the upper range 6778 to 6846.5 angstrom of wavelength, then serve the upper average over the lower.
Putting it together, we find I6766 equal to 1.12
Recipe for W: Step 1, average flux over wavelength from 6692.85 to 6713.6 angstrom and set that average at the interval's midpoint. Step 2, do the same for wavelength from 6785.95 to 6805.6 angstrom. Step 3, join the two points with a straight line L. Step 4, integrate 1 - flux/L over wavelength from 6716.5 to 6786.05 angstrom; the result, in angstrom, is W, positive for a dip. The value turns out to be 3.3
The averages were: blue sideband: 1.66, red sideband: 1.78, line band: 1.64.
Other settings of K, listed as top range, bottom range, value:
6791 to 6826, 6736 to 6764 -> 1.18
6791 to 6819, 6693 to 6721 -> 1.12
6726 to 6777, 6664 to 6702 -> 1.08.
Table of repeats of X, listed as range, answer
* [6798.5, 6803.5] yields 1.8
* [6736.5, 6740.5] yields 1.62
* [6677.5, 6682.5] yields 1.43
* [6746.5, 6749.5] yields 1.52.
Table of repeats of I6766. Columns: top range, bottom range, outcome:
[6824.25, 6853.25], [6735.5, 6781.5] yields 1.13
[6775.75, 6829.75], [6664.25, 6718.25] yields 1.15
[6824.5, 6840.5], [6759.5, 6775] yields 1.16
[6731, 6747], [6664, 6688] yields 1.10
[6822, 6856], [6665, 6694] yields 1.23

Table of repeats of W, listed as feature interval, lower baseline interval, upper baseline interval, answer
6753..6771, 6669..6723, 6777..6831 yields 1.6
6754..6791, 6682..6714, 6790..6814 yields 1.6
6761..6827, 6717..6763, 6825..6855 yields -1.6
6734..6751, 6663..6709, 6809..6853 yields 0.7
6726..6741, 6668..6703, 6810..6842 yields 0.1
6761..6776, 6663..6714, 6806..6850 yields 0.8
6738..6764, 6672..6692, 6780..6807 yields 1.6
